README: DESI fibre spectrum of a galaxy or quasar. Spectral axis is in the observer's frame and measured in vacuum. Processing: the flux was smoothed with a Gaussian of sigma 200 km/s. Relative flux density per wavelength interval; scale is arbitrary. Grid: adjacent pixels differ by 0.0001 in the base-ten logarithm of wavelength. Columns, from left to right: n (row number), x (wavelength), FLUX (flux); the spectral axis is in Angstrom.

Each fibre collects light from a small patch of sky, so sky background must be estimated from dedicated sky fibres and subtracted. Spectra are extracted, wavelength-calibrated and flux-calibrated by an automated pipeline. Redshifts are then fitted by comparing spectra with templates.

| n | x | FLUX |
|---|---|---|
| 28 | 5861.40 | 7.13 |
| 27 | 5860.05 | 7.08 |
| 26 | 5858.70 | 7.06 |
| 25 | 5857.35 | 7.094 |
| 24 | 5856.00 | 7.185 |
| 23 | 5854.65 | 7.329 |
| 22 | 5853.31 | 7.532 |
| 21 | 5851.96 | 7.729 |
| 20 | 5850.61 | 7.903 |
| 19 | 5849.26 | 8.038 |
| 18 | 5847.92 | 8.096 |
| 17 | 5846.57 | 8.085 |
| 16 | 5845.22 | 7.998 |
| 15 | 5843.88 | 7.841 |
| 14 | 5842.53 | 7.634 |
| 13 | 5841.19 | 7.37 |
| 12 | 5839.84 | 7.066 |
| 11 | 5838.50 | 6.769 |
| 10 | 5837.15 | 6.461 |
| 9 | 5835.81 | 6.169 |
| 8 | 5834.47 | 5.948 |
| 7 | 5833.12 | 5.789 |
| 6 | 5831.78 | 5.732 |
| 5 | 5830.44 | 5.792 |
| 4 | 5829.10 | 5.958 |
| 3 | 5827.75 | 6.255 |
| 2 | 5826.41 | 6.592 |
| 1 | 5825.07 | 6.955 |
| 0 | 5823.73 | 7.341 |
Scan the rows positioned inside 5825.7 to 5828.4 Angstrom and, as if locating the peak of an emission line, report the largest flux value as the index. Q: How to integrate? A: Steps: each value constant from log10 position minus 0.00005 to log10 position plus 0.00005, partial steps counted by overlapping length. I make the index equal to 6.592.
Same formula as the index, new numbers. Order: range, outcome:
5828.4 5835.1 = 5.958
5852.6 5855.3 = 7.532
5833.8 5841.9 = 7.37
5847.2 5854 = 8.096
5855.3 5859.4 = 7.185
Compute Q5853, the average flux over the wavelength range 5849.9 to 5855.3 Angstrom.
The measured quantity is 7.63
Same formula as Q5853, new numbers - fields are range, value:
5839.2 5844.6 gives 7.49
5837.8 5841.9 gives 7.07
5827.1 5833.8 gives 5.9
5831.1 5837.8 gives 6.02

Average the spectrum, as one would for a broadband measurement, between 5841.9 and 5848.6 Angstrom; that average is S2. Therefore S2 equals 7.93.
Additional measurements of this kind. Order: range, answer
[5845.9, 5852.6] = 7.97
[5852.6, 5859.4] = 7.24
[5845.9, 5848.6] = 8.1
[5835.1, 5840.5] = 6.62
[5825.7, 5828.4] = 6.44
